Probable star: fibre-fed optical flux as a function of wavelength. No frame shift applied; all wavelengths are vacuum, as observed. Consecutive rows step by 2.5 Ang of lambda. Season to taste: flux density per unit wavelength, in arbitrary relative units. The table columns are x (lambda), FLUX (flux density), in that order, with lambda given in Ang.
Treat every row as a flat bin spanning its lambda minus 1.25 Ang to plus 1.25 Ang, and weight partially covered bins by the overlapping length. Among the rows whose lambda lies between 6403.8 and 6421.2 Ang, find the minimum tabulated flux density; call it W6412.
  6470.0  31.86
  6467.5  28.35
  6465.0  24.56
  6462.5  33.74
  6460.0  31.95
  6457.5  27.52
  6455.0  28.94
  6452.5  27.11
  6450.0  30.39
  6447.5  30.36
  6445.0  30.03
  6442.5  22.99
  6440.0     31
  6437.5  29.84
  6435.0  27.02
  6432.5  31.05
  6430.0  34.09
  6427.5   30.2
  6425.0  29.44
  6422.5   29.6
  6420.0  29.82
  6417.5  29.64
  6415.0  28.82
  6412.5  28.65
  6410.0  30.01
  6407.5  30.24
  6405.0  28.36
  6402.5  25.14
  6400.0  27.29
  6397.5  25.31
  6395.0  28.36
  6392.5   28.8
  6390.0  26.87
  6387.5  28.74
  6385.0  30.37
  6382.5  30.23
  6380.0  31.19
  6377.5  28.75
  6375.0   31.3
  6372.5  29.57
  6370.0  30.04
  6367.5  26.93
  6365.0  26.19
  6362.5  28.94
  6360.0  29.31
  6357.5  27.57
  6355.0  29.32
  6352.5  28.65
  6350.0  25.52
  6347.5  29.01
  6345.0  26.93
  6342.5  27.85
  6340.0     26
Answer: 28.36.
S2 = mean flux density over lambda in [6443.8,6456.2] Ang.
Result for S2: 29.4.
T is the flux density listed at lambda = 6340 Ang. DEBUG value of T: 26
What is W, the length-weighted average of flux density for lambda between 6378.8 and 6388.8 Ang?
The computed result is 30.1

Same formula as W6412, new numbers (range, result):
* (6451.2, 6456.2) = 27.11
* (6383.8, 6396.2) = 26.87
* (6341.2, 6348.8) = 26.93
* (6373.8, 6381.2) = 28.75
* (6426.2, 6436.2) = 27.02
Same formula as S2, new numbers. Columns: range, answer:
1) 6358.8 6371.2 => 28.3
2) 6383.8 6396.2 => 28.6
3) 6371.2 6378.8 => 29.9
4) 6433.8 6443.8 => 27.7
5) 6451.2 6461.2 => 28.9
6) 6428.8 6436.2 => 30.7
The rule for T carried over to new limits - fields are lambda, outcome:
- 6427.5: 30.2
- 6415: 28.82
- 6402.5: 25.14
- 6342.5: 27.85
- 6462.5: 33.74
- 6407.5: 30.24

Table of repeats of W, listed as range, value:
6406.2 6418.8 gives 29.5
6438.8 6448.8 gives 28.6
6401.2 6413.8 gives 28.5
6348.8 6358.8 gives 27.8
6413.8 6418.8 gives 29.2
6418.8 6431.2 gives 30.6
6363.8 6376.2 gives 28.8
